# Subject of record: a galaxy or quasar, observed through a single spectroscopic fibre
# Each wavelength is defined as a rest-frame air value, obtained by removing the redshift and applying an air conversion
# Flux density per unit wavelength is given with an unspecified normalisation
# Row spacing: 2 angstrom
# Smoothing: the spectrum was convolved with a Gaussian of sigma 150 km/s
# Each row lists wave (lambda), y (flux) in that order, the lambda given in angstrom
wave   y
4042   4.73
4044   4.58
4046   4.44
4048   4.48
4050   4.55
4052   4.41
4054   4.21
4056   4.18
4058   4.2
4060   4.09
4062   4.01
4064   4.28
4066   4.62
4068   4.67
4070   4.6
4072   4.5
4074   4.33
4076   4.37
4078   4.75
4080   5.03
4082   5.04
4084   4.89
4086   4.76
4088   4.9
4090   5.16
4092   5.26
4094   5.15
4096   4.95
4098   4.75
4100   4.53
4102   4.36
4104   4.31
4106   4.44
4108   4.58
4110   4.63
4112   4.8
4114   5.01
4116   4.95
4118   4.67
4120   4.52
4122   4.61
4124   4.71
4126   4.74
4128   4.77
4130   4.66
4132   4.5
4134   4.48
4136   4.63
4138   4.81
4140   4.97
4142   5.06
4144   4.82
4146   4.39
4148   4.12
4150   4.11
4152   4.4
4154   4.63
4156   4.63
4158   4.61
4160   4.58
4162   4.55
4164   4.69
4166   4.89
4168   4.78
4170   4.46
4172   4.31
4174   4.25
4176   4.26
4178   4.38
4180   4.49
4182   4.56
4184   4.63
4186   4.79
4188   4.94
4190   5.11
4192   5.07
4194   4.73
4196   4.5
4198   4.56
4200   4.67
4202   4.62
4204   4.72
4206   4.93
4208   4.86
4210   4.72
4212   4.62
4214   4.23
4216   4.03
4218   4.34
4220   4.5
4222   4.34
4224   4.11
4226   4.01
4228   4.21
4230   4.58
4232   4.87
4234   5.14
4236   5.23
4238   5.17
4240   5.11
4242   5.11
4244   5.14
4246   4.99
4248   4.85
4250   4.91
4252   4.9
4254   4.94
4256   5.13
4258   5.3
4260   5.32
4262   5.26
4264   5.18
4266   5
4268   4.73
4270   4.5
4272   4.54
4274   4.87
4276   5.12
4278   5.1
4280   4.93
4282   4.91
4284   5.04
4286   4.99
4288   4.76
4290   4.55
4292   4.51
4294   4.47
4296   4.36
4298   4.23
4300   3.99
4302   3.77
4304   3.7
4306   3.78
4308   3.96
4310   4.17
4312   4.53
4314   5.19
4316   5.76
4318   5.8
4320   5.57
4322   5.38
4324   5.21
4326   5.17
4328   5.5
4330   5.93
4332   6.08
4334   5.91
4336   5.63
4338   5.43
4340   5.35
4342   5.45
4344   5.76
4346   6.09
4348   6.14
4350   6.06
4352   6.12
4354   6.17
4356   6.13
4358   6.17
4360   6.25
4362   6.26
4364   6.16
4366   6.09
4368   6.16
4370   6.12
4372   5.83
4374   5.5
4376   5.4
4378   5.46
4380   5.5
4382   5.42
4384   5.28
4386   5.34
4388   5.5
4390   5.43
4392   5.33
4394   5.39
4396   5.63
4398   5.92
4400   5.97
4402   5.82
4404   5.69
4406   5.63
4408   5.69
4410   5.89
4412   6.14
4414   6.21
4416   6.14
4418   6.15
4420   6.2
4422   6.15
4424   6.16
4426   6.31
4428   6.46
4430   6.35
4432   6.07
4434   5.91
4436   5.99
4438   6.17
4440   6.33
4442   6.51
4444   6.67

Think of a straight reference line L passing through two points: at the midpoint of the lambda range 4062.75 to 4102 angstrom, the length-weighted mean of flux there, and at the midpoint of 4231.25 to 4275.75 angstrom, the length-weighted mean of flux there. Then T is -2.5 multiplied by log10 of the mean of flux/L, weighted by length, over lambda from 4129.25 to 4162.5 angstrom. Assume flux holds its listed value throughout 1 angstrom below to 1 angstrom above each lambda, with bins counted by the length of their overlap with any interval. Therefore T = 0.06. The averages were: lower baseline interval 4.75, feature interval 4.59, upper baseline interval 5.01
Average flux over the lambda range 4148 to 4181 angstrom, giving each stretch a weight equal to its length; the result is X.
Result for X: 4.49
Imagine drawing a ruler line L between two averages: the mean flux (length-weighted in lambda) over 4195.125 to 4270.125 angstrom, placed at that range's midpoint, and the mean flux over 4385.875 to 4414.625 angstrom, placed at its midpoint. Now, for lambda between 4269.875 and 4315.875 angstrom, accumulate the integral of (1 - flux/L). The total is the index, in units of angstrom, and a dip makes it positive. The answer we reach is 5.07 angstrom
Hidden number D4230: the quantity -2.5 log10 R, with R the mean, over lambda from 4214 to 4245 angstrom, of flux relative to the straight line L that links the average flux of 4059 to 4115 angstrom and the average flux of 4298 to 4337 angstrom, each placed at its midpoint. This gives 0.05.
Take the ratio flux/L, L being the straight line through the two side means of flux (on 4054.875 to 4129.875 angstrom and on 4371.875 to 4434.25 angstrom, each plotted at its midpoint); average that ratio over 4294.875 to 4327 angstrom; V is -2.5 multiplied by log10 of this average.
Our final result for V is 0.17 mag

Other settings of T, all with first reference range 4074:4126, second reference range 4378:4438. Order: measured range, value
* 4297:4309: 0.37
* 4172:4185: 0.14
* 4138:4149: 0.05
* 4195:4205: 0.11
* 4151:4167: 0.08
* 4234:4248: 0.03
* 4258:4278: 0.08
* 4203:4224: 0.15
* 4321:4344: 0.00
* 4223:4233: 0.19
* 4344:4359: -0.08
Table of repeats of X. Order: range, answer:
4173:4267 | 4.75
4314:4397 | 5.72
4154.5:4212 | 4.65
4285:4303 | 4.4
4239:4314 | 4.73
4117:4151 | 4.62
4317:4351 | 5.67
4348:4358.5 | 6.13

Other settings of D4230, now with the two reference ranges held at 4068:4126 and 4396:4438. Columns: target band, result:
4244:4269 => 0.07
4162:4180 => 0.12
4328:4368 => -0.04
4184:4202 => 0.08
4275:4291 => 0.12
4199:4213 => 0.10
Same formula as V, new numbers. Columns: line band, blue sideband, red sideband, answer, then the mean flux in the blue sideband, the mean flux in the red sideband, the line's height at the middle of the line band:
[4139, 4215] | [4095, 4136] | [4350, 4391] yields 0.07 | 4.65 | 5.82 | 4.93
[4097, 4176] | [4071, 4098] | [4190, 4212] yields 0.05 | 4.85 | 4.75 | 4.8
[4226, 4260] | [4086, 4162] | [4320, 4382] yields 0.07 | 4.68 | 5.8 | 5.27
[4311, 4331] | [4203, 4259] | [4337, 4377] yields 0.04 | 4.75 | 5.93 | 5.59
